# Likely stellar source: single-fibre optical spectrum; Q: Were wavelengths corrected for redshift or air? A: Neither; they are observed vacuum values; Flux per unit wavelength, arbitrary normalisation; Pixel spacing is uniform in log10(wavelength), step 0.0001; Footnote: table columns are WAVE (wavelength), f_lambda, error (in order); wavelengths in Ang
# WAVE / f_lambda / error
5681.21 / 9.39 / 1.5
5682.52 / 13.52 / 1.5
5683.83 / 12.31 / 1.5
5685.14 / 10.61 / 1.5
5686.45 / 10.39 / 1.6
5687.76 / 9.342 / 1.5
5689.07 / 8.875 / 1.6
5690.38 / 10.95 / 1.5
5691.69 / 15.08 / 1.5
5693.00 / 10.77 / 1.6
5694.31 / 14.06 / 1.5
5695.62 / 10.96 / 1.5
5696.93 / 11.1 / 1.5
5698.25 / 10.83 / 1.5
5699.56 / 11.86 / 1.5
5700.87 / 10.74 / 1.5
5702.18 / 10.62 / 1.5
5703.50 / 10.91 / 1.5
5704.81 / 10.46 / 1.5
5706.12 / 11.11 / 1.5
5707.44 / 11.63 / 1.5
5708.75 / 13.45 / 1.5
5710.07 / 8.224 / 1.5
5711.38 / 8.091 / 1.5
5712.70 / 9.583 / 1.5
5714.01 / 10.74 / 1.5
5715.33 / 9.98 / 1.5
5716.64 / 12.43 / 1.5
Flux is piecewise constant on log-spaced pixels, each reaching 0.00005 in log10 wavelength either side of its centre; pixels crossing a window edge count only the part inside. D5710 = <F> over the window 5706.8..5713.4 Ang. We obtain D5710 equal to 10.2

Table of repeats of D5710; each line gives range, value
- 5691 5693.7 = 12.9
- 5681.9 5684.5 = 12.9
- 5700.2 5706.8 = 10.8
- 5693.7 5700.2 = 11.7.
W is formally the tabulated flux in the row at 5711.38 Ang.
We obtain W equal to 8.091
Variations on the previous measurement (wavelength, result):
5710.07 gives 8.224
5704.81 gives 10.46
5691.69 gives 15.08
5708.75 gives 13.45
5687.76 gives 9.342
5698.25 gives 10.83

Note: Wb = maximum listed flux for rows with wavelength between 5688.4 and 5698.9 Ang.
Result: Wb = 15.08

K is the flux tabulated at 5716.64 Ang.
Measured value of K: 12.43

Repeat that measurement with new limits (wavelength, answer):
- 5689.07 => 8.875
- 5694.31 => 14.06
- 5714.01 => 10.74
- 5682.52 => 13.52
